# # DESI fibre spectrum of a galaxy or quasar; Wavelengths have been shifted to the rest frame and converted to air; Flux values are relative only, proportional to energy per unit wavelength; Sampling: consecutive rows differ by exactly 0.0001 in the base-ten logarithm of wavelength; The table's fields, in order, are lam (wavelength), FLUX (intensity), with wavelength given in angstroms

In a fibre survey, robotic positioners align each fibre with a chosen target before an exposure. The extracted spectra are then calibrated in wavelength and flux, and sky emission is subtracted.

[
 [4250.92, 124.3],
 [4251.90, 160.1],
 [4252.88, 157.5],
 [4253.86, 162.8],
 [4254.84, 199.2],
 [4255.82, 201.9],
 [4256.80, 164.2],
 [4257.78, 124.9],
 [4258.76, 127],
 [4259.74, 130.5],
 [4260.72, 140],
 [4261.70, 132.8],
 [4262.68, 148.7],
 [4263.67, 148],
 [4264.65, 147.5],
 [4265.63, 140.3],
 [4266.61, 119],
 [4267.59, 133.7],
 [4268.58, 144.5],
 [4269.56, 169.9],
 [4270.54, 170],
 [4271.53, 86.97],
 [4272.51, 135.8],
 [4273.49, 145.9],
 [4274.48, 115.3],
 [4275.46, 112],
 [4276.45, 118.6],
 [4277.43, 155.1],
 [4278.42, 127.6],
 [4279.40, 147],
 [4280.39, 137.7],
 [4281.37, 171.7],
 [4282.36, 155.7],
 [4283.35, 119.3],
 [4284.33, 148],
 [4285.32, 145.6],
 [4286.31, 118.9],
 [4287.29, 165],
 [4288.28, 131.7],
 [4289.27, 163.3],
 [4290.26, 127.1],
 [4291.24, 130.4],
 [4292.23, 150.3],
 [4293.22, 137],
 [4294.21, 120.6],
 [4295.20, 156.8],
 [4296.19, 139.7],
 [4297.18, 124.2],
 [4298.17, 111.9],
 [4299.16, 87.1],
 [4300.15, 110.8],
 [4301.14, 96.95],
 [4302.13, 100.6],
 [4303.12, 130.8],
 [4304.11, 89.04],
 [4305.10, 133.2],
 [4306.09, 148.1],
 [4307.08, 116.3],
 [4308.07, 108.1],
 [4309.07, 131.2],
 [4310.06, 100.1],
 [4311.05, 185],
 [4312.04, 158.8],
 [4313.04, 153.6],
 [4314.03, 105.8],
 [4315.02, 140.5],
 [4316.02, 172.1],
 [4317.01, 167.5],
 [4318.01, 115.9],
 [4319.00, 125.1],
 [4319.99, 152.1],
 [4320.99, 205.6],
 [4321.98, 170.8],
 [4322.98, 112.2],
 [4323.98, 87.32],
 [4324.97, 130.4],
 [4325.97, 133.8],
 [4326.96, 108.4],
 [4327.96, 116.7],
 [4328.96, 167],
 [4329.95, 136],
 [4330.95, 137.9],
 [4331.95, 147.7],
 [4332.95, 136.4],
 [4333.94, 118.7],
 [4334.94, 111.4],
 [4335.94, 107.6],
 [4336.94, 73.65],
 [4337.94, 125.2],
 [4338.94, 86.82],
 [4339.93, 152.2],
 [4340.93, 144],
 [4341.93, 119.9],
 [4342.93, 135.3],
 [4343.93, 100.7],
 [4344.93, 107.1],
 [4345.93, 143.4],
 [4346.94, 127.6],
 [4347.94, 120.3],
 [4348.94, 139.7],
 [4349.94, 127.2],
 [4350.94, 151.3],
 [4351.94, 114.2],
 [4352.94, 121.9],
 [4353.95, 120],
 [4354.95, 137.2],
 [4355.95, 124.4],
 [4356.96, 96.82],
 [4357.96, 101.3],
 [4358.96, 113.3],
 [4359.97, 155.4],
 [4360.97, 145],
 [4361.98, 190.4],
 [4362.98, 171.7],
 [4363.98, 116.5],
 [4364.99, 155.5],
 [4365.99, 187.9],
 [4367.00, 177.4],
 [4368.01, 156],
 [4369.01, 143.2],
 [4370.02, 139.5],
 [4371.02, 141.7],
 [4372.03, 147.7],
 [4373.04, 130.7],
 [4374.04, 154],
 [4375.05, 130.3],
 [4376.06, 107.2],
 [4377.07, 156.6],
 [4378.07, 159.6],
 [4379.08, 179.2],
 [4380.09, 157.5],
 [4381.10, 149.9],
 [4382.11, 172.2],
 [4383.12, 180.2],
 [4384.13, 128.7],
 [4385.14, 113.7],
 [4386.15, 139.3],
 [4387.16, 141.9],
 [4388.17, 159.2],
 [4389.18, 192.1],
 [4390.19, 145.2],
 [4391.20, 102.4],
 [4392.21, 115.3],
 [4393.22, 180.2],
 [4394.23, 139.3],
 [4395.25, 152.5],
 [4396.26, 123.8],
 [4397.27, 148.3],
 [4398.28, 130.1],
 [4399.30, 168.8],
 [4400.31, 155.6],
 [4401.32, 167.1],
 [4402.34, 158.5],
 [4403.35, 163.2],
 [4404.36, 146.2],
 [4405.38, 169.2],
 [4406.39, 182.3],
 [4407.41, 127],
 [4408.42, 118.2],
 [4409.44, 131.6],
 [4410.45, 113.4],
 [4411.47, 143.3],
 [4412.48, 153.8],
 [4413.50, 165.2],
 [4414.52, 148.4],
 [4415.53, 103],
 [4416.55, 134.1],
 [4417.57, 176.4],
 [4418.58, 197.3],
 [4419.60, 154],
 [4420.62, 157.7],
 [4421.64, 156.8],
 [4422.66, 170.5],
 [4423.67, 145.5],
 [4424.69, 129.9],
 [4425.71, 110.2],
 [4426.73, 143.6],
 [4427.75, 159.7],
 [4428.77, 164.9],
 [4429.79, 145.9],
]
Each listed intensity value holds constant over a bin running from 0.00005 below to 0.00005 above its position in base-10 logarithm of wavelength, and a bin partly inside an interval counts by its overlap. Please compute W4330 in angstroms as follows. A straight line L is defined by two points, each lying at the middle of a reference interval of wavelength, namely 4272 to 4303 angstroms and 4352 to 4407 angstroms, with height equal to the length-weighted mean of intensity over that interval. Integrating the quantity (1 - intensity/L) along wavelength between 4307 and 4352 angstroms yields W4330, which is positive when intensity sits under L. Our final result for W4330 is 2.4 angstroms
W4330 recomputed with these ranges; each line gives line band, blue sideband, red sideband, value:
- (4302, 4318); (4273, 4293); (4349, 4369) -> 0.6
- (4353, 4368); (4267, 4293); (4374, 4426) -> 0.3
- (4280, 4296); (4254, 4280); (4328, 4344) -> -0.6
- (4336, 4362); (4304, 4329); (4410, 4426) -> 2.9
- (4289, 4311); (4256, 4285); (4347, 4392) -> 2.5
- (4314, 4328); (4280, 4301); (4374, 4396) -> 0.1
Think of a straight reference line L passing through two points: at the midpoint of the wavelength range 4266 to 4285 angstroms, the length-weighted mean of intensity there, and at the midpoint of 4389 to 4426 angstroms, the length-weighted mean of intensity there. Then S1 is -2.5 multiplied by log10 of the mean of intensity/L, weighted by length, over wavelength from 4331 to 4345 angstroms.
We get 0.19 mag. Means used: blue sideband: 138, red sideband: 148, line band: 120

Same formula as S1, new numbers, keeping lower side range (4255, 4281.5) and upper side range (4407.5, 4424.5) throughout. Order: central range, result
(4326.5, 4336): 0.11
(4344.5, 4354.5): 0.14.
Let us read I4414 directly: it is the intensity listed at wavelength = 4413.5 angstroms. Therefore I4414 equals 165.2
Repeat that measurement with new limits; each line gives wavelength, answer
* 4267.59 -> 133.7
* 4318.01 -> 115.9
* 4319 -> 125.1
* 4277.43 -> 155.1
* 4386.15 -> 139.3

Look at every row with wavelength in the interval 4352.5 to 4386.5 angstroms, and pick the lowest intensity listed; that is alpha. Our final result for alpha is 96.82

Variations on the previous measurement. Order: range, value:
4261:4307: 86.97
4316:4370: 73.65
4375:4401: 102.4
